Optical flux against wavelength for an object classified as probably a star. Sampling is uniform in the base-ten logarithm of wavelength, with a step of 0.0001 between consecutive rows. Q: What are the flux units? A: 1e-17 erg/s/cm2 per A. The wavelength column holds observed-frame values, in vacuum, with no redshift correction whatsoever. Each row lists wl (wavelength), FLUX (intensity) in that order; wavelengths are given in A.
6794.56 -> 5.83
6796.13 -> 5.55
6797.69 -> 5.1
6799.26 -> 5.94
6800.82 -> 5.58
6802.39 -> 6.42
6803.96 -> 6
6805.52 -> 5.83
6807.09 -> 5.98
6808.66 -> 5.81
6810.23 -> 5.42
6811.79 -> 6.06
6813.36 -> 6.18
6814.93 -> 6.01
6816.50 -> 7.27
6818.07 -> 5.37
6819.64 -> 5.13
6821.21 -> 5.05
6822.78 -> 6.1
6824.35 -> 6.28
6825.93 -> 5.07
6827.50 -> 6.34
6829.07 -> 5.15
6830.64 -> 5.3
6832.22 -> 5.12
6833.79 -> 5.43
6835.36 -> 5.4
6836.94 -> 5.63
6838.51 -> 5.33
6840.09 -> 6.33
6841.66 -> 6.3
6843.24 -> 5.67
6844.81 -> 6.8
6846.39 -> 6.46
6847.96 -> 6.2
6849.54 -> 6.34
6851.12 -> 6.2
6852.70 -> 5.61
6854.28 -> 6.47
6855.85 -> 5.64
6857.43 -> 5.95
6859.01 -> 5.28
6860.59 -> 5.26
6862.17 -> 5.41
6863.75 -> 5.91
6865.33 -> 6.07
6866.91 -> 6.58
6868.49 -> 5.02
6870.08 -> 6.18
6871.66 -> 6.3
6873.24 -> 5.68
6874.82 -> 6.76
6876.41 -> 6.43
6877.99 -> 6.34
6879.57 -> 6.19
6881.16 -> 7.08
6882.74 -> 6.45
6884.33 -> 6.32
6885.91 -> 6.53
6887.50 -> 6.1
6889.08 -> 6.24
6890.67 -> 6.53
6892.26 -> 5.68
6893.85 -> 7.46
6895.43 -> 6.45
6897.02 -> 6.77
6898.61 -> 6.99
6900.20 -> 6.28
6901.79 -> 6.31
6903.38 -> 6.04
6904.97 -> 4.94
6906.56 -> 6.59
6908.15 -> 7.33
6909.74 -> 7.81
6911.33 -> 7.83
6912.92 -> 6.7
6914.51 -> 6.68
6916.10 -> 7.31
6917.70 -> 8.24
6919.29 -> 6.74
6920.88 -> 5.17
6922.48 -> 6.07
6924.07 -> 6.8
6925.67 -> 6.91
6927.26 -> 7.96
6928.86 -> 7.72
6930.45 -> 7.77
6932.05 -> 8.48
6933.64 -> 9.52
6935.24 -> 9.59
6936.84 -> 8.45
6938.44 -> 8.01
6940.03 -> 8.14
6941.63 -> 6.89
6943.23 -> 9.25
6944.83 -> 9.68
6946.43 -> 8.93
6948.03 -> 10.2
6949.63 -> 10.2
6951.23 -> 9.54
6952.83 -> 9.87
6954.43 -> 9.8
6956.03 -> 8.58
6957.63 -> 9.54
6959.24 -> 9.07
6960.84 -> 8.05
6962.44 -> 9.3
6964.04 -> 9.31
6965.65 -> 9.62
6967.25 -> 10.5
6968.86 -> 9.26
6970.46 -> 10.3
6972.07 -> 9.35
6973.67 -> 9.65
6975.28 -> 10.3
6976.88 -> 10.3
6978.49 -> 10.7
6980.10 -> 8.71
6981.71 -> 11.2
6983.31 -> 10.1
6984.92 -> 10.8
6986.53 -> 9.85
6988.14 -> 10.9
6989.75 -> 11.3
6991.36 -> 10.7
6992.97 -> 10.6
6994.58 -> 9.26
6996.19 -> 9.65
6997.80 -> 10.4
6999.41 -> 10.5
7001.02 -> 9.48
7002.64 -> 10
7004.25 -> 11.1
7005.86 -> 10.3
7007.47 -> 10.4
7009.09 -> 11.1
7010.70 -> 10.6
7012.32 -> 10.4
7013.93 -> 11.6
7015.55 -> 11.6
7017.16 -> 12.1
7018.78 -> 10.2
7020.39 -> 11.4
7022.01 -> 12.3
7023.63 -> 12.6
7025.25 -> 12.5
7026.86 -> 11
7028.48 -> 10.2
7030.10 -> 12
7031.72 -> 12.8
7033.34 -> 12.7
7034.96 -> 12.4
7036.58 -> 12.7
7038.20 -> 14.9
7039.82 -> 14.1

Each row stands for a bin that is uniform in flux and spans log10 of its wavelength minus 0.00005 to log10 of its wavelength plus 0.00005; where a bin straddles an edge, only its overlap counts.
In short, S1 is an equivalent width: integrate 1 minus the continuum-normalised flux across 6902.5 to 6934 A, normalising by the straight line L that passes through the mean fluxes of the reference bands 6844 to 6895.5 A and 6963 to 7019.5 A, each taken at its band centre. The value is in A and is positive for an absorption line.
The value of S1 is 3.03 A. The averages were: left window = 6.18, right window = 10.3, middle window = 7.1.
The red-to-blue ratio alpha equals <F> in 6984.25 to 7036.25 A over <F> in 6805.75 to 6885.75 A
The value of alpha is 1.9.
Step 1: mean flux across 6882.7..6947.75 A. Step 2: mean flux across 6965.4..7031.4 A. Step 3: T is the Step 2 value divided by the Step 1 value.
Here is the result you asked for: 1.47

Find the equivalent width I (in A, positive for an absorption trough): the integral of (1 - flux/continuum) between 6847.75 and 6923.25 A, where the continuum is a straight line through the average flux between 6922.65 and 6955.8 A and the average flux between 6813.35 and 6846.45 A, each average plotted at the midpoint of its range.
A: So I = 9.12 A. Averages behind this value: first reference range 5.78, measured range 6.34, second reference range 8.64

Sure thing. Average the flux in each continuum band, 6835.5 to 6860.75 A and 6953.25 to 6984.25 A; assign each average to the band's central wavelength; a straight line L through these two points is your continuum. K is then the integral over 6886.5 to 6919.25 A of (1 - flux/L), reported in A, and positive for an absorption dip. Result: 4.0 A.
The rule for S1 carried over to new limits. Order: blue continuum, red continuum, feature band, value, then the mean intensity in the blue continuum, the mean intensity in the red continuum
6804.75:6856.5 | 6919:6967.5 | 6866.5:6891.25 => 2.57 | 5.86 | 8.57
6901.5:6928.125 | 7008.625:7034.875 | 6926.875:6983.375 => -4.46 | 6.8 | 11.6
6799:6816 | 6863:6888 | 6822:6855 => 1.12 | 5.95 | 6.25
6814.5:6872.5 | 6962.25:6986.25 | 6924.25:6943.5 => 1.21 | 5.84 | 9.97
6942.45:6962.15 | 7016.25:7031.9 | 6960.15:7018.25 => 1.64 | 9.39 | 11.7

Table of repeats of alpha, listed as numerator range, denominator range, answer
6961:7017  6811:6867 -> 1.76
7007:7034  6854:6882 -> 1.91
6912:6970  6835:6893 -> 1.39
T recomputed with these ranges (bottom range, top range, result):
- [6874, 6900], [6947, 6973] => 1.46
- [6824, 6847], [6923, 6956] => 1.50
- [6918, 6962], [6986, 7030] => 1.29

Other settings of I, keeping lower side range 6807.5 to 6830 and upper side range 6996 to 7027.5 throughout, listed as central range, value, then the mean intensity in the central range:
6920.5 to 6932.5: 2.2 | 7.13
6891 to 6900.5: 1.5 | 6.62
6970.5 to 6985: 0.0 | 10.1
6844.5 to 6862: 1.9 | 5.98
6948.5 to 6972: 0.2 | 9.5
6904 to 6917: 2.2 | 6.9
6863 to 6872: 1.4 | 5.99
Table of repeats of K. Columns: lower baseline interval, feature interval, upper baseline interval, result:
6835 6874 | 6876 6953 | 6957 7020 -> 5.0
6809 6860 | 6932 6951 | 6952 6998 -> -0.1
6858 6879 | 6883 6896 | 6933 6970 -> 0.7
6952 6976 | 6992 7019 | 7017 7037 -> 1.3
